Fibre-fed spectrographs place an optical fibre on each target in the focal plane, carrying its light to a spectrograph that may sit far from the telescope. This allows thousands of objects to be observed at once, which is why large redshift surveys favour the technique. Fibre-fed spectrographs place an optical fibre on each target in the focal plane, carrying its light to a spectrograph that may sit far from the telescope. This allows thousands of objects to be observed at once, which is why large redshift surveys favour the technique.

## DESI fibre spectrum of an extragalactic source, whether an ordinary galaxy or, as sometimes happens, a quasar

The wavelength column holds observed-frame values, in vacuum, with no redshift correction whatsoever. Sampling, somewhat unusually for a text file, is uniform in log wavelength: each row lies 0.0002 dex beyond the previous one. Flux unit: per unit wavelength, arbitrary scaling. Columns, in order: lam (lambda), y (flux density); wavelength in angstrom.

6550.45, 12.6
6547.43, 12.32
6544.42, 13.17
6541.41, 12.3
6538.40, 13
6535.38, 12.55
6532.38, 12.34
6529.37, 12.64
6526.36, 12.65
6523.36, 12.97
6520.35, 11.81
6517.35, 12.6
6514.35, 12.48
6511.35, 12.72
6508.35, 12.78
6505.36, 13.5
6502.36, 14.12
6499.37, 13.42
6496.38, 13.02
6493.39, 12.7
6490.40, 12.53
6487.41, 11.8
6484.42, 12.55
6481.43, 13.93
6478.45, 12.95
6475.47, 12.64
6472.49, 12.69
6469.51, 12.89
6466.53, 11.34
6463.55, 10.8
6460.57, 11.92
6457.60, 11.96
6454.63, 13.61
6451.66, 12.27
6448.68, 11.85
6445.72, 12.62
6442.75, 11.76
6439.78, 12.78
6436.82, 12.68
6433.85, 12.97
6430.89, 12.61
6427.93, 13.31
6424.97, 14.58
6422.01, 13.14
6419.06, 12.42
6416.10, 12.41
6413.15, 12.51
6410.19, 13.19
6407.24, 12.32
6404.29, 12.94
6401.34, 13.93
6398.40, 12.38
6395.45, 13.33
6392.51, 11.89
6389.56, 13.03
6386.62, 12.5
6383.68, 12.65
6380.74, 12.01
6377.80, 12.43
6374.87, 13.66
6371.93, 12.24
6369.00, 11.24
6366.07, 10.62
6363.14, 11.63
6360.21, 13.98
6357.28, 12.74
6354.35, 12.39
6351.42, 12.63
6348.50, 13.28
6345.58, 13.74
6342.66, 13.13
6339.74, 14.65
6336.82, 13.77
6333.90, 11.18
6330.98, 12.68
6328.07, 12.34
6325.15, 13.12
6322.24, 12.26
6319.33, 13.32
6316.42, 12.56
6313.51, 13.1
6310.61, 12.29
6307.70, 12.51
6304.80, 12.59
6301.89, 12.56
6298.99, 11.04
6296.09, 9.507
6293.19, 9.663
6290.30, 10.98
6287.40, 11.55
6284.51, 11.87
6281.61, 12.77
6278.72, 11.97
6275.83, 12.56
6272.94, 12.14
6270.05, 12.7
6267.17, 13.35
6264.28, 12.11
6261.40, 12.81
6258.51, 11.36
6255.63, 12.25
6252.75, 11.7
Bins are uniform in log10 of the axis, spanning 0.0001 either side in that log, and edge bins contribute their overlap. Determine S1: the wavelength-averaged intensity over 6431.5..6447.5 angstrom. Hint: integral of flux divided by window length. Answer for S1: 12.6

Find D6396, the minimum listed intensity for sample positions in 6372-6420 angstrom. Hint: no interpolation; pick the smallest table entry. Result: 11.89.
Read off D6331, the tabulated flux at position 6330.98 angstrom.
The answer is 12.68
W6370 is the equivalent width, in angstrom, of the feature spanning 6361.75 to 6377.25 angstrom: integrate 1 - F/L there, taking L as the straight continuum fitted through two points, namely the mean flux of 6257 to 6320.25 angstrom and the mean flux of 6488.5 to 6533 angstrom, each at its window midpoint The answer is 0.5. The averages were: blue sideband 12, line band 11.9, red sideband 12.8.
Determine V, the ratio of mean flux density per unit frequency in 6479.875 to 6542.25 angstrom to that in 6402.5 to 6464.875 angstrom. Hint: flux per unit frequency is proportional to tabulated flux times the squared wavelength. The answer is 1.04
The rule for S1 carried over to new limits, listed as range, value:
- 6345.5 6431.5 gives 12.7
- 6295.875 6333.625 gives 12.4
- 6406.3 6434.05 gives 13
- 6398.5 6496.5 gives 12.6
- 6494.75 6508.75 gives 13.4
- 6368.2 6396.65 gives 12.5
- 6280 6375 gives 12.3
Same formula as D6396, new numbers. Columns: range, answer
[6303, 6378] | 10.62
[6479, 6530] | 11.8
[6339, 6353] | 12.63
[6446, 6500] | 10.8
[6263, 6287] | 11.87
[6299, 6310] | 12.51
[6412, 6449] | 11.76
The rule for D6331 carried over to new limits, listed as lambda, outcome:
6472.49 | 12.69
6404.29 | 12.94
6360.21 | 13.98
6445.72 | 12.62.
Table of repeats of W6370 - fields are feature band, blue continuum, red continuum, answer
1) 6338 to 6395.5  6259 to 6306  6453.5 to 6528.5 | -2.3 angstrom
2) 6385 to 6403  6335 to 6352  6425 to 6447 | 0.4 angstrom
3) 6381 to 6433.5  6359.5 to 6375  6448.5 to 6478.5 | -3.3 angstrom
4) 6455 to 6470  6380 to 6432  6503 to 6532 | 1.1 angstrom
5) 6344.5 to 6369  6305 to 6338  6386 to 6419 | 0.3 angstrom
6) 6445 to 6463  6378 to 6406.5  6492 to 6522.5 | 0.8 angstrom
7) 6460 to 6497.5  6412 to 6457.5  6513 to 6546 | 0.7 angstrom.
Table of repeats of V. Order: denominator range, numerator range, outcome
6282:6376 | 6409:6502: 1.07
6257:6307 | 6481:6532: 1.16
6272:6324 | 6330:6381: 1.08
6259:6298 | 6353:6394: 1.08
